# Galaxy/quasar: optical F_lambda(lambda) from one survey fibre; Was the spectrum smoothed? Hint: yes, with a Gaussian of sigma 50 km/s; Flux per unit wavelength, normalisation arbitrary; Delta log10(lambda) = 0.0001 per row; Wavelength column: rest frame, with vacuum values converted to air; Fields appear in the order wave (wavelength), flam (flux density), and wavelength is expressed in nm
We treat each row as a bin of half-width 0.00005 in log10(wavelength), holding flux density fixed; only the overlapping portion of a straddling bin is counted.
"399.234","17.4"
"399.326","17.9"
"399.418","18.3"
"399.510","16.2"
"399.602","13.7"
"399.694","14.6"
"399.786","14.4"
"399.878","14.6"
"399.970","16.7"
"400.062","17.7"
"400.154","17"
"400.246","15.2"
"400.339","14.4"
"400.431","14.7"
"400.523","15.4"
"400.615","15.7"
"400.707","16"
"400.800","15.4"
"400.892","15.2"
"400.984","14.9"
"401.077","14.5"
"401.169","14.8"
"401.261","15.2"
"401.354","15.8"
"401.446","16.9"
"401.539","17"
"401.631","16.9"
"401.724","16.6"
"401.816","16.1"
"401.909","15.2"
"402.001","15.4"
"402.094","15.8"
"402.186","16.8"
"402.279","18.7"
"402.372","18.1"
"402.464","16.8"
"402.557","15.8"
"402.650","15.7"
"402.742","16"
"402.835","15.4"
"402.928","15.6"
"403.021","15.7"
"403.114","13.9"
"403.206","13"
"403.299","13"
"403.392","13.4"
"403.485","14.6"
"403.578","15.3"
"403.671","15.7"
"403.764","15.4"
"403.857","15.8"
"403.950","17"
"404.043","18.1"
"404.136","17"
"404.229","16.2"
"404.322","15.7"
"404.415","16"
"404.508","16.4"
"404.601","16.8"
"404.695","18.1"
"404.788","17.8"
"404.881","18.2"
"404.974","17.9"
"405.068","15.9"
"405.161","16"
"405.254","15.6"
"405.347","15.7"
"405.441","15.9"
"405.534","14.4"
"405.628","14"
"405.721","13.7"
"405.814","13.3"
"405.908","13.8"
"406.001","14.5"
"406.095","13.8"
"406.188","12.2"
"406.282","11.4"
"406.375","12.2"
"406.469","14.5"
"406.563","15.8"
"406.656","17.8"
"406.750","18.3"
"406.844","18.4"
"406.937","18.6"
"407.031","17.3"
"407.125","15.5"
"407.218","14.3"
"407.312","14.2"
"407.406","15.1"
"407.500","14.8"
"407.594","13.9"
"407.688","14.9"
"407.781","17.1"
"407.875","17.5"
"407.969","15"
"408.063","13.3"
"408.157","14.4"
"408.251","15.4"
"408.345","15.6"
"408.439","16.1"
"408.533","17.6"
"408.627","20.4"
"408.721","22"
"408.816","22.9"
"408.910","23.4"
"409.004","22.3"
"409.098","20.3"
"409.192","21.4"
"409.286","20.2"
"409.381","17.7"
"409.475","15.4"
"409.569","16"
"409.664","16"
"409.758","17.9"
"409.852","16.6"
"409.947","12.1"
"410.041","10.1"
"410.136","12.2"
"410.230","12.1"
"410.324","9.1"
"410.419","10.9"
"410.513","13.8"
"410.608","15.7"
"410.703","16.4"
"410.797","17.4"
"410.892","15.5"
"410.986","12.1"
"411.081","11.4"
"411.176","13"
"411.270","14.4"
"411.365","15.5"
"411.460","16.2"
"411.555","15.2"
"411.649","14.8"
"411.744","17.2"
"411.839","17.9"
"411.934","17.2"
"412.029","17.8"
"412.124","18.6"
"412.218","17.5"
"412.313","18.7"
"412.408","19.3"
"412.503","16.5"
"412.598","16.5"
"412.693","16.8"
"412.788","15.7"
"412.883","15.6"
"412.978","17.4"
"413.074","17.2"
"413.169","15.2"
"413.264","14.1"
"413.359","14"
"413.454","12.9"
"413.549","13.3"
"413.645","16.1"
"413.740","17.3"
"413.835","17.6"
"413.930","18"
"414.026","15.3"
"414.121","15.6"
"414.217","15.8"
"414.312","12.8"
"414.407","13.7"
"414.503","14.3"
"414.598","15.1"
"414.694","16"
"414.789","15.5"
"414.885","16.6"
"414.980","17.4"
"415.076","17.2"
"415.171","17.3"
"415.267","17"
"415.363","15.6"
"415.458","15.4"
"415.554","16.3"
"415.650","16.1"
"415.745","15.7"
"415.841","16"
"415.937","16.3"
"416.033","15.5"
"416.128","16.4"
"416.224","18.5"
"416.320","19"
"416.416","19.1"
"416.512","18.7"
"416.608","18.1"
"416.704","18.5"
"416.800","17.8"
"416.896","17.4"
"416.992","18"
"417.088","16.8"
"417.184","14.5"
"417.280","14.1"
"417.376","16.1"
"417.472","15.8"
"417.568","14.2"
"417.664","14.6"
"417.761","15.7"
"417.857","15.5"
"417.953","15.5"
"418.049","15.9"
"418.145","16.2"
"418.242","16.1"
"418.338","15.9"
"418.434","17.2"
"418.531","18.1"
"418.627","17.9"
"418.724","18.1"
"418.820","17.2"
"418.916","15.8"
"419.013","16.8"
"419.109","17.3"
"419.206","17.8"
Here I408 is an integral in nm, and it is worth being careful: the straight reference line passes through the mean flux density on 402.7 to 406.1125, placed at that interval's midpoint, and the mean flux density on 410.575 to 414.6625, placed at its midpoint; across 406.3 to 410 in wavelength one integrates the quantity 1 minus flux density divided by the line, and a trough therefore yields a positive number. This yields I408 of -0.30 nm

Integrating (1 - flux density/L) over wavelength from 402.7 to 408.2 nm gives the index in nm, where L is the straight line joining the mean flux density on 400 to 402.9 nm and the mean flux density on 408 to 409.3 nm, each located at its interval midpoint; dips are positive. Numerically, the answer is 0.66 nm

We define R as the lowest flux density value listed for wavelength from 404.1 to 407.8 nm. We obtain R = 11.4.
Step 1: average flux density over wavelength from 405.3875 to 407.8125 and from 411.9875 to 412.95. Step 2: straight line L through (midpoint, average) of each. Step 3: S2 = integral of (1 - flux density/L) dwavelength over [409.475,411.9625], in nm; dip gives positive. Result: 0.32 nm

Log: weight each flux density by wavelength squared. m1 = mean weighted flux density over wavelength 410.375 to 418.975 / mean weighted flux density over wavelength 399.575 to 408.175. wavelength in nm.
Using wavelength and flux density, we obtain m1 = 1.1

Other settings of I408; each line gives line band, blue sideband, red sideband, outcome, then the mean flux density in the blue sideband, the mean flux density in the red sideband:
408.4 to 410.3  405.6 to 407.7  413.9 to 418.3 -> -0.283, 14.9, 16.2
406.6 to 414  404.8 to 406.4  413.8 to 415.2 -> -0.431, 14.7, 15.8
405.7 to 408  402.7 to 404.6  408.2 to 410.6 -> 0.146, 15.5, 16.7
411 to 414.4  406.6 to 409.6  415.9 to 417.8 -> 0.235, 17.4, 16.8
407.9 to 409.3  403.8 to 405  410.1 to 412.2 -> -0.272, 17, 14.8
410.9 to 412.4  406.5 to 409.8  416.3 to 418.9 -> 0.103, 17.3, 16.7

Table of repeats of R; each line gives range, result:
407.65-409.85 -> 13.3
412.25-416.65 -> 12.8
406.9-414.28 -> 9.1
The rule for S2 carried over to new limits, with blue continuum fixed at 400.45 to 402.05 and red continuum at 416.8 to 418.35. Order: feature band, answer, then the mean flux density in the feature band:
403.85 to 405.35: -0.100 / 16.8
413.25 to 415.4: 0.026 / 15.6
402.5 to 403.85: 0.066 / 14.9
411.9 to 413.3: -0.104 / 17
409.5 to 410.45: 0.143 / 13.4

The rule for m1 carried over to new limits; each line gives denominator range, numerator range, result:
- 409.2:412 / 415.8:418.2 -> 1.14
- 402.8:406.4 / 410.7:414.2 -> 1.09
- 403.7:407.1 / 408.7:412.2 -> 1.05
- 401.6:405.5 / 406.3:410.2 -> 1.06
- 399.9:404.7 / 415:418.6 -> 1.12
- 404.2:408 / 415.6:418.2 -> 1.12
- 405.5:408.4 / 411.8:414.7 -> 1.11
